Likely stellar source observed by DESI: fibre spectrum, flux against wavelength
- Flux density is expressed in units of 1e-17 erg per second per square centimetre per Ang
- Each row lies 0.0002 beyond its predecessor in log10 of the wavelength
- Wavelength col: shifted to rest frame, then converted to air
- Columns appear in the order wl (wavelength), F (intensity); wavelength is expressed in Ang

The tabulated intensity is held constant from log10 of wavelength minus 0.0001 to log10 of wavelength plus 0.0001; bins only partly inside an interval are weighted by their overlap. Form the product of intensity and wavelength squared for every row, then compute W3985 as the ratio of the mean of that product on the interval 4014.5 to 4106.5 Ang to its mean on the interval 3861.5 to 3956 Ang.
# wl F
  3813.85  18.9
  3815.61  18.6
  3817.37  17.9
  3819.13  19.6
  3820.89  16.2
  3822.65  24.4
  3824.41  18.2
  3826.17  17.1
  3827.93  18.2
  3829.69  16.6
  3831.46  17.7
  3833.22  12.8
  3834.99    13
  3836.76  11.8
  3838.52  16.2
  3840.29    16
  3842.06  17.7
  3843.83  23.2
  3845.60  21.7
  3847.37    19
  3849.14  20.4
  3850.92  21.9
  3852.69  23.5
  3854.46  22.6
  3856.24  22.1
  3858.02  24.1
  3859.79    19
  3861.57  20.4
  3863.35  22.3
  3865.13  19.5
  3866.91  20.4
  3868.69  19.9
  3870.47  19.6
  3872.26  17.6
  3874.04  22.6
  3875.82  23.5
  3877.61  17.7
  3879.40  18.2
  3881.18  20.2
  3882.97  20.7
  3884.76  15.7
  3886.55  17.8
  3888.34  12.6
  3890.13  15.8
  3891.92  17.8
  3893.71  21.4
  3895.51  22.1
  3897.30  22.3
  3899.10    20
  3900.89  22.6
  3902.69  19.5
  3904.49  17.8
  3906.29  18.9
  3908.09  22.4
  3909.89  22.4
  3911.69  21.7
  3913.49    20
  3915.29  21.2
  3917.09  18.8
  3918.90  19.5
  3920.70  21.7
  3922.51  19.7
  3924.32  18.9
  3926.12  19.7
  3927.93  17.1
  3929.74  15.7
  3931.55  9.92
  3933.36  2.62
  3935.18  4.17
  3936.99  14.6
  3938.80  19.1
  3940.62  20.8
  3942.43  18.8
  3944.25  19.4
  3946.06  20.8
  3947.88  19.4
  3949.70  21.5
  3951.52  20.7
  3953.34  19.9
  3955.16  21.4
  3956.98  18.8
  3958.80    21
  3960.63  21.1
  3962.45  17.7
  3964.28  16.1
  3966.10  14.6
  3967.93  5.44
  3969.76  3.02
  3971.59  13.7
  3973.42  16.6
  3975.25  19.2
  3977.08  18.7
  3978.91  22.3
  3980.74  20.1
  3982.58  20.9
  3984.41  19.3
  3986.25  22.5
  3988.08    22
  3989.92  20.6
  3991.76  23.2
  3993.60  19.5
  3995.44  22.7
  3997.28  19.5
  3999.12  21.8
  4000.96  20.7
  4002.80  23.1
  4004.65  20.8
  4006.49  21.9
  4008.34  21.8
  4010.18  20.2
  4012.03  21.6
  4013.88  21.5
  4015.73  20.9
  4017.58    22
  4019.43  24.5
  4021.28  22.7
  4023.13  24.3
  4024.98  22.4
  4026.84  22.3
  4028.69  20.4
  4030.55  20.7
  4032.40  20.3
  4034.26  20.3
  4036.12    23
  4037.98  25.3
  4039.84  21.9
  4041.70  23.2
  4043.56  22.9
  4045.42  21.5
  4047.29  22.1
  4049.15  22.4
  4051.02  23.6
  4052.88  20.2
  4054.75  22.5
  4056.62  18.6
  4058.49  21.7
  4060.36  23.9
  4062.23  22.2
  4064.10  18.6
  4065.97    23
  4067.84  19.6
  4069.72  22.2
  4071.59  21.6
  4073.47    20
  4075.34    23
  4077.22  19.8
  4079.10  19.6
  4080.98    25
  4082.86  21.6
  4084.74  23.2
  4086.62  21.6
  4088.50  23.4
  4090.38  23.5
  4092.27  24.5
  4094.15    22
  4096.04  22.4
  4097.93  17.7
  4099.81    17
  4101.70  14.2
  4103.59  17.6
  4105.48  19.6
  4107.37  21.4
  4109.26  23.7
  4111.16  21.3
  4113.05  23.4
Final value 1.24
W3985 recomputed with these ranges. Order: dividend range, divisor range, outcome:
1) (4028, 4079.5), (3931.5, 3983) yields 1.36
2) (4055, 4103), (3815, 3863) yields 1.26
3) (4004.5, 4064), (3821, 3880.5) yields 1.25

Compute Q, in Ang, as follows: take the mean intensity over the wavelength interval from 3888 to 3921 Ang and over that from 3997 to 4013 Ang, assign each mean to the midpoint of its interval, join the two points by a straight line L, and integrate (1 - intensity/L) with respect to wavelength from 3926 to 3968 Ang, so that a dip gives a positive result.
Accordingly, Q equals 7.62 Ang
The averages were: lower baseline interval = 20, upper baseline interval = 21.3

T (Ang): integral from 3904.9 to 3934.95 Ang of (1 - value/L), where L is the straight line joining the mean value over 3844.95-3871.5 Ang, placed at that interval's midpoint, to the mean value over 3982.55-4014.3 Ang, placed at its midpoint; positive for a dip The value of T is 4.8 Ang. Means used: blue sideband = 21.1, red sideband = 21.3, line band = 17.8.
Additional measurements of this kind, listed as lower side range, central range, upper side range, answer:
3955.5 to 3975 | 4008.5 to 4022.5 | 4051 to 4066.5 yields -2.59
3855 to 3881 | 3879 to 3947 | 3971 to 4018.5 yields 7.81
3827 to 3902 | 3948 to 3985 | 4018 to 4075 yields 5.57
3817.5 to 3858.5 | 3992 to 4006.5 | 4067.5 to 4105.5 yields -0.79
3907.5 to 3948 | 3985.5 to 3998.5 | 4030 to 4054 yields -0.80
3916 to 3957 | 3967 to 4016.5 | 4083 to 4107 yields -2.02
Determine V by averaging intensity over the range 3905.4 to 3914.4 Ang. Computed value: 21.1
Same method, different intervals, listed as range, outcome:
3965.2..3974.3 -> 10.6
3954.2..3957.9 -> 20.1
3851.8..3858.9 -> 23.1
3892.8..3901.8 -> 21.7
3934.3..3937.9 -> 9.46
